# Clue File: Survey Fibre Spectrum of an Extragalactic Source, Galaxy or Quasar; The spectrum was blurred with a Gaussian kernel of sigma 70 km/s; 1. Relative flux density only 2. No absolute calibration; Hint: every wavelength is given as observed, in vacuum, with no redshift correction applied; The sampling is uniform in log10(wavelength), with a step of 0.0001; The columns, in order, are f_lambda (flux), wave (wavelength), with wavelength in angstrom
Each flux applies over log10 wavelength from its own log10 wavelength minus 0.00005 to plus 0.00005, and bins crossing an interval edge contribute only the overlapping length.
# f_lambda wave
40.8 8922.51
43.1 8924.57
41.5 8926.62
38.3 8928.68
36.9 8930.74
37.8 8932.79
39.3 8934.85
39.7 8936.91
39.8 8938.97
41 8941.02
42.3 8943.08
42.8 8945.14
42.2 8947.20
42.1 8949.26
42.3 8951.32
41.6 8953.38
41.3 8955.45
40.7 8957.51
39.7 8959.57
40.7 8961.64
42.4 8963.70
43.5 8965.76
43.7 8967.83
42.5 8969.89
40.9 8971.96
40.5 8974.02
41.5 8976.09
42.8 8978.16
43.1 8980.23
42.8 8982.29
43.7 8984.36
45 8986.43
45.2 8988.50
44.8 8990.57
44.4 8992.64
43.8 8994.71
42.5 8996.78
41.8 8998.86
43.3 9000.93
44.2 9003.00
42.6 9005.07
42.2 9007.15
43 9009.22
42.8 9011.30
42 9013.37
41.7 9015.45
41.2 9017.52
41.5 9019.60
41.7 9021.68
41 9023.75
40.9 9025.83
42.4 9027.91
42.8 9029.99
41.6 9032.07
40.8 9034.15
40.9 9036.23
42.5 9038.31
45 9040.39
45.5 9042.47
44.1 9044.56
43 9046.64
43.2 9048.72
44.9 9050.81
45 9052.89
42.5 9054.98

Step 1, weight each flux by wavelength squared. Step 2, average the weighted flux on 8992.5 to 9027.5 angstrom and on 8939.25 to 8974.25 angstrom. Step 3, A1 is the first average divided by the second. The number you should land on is 1.03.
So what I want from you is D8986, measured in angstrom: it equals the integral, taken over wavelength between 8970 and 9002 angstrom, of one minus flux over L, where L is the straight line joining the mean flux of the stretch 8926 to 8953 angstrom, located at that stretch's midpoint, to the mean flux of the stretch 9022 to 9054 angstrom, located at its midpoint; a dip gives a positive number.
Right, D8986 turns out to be -1.1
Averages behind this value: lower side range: 40.5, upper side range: 42.9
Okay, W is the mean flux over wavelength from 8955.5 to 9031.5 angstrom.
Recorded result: 42.5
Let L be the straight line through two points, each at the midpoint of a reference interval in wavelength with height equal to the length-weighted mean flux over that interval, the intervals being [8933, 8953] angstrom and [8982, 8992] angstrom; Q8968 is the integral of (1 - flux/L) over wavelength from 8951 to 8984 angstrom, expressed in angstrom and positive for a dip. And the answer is 0.81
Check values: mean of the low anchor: 41.2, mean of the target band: 41.9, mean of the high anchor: 44.4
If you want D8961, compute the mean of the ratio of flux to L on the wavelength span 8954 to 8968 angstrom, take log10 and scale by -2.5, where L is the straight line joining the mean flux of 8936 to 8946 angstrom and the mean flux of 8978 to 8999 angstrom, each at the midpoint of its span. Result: 0.017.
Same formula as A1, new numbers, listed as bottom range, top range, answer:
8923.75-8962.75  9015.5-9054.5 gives 1.07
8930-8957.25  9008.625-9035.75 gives 1.04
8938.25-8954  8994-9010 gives 1.04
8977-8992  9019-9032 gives 0.96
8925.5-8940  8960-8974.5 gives 1.08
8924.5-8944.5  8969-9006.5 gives 1.09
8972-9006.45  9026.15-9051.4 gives 1.01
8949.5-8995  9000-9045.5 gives 1.01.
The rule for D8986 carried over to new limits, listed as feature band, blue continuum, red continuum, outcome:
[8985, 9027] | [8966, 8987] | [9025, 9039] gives -0.7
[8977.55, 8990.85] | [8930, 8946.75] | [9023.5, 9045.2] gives -0.9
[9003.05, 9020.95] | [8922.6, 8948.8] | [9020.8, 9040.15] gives -0.3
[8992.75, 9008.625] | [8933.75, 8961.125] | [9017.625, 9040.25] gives -0.6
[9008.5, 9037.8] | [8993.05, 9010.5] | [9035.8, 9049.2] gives 1.1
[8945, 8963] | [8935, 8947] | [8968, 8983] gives 0.0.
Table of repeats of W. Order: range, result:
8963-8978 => 42.2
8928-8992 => 41.7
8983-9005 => 43.8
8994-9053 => 42.6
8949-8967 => 41.6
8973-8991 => 43.2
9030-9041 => 42.1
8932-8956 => 41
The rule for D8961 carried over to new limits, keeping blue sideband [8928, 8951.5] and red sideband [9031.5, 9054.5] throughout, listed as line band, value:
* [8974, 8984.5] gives -0.03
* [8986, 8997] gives -0.06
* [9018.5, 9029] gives 0.03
